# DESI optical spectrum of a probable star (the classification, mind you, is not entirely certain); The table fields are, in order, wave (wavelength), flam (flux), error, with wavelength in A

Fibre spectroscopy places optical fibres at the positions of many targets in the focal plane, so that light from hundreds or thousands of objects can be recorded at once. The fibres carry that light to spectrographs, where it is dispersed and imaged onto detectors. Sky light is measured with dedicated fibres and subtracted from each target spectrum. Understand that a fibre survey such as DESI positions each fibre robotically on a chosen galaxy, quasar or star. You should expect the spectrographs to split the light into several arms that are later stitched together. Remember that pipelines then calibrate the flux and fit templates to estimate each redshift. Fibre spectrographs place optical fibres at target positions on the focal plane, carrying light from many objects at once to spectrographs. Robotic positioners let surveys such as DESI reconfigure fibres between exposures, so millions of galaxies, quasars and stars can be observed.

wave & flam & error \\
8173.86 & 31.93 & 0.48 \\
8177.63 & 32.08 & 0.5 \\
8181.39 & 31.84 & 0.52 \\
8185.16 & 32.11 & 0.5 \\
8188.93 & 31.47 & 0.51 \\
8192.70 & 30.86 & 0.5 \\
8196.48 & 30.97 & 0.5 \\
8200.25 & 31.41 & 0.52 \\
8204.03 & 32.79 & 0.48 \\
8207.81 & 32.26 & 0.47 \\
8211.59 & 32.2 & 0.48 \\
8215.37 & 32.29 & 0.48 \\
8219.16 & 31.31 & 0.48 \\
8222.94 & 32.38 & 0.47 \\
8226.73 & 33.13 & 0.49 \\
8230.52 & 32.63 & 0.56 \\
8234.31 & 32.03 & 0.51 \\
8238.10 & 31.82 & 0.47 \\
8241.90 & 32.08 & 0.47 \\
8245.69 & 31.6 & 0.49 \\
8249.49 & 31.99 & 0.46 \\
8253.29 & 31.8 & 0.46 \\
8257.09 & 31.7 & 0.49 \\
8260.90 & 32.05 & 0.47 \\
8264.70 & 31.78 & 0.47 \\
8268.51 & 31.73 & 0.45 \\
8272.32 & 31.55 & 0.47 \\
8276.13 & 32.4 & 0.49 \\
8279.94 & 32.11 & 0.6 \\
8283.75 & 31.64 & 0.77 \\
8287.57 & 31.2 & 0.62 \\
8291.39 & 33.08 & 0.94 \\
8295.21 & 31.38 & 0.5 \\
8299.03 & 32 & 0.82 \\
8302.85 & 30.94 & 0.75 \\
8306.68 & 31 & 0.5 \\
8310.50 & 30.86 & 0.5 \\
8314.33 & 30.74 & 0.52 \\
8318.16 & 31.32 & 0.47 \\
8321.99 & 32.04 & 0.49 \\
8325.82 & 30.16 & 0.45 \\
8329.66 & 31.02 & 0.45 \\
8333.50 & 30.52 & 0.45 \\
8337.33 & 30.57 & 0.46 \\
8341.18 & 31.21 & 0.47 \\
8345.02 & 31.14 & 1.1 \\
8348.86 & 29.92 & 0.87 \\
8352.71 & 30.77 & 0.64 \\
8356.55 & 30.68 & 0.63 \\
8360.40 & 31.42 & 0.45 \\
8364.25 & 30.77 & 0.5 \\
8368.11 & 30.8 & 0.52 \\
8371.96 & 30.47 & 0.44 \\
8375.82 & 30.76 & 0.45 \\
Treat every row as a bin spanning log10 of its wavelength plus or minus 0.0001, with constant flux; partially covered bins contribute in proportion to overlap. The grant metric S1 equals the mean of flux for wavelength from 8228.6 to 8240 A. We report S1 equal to 32.2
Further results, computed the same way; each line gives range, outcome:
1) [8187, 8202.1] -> 31.2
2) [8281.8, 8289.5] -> 31.4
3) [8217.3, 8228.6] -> 32.3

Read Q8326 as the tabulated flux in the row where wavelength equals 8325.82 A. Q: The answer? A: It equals 30.16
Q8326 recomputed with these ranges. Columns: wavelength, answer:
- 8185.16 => 32.11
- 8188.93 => 31.47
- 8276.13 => 32.4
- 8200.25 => 31.41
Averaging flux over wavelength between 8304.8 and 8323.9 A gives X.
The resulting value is 31.2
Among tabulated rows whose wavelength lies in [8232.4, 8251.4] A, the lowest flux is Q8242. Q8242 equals 31.6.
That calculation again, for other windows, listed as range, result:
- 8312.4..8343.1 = 30.16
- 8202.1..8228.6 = 31.31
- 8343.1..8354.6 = 29.92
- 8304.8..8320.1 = 30.74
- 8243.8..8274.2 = 31.55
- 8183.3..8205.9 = 30.86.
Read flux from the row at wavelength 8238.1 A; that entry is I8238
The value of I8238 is 31.82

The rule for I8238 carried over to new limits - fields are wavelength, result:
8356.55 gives 30.68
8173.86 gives 31.93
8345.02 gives 31.14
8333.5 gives 30.52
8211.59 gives 32.2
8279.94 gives 32.11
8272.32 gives 31.55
